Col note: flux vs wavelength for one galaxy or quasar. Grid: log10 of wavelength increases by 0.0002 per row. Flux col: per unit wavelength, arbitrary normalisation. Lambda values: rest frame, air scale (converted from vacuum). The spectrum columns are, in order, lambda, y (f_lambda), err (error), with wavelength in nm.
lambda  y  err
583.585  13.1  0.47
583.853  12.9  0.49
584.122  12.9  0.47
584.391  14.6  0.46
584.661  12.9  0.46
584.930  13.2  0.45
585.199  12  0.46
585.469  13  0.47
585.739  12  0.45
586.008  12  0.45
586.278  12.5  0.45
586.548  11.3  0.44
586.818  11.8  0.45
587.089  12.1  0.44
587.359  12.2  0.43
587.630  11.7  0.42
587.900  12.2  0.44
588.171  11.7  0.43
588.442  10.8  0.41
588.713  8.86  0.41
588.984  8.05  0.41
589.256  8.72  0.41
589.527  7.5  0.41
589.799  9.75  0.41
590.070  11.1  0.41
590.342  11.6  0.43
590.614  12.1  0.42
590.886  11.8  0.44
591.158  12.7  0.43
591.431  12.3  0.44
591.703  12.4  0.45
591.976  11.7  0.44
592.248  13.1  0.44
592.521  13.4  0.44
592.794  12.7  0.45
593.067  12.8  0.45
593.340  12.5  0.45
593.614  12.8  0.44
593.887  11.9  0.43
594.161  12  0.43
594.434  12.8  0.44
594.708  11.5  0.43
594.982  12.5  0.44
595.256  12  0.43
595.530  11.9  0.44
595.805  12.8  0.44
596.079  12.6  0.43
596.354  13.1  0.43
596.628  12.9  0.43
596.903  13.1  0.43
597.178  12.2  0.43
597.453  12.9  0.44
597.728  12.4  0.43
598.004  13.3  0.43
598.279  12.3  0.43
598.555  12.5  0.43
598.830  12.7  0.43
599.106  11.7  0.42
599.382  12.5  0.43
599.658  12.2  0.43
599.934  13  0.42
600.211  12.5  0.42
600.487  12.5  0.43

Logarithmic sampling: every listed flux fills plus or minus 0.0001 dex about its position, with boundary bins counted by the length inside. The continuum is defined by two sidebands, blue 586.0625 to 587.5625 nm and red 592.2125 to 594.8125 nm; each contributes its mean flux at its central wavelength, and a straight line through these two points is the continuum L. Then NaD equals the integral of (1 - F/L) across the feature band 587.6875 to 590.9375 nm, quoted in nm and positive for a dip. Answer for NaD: 0.490 nm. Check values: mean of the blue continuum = 12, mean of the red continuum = 12.5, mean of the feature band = 10.3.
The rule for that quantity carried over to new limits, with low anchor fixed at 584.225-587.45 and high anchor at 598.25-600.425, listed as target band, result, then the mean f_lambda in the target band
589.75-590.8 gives 0.099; 11.3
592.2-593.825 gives -0.049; 12.8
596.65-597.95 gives -0.029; 12.7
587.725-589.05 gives 0.211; 10.5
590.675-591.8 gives 0.016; 12.3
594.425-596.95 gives -0.008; 12.5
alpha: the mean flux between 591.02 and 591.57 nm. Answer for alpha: 12.5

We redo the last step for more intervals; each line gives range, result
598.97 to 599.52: 12.1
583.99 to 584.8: 13.5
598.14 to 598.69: 12.4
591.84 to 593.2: 12.7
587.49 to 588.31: 11.9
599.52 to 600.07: 12.6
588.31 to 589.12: 9.23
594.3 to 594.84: 12.1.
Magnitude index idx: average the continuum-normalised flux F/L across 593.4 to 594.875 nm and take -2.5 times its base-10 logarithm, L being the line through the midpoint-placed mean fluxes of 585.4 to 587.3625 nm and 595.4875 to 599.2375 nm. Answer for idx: 0.02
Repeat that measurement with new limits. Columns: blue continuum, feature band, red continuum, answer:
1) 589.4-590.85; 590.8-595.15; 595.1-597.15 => -0.09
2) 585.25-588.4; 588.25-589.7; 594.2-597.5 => 0.33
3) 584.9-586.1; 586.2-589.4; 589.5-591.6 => 0.09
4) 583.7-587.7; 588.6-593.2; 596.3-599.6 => 0.12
